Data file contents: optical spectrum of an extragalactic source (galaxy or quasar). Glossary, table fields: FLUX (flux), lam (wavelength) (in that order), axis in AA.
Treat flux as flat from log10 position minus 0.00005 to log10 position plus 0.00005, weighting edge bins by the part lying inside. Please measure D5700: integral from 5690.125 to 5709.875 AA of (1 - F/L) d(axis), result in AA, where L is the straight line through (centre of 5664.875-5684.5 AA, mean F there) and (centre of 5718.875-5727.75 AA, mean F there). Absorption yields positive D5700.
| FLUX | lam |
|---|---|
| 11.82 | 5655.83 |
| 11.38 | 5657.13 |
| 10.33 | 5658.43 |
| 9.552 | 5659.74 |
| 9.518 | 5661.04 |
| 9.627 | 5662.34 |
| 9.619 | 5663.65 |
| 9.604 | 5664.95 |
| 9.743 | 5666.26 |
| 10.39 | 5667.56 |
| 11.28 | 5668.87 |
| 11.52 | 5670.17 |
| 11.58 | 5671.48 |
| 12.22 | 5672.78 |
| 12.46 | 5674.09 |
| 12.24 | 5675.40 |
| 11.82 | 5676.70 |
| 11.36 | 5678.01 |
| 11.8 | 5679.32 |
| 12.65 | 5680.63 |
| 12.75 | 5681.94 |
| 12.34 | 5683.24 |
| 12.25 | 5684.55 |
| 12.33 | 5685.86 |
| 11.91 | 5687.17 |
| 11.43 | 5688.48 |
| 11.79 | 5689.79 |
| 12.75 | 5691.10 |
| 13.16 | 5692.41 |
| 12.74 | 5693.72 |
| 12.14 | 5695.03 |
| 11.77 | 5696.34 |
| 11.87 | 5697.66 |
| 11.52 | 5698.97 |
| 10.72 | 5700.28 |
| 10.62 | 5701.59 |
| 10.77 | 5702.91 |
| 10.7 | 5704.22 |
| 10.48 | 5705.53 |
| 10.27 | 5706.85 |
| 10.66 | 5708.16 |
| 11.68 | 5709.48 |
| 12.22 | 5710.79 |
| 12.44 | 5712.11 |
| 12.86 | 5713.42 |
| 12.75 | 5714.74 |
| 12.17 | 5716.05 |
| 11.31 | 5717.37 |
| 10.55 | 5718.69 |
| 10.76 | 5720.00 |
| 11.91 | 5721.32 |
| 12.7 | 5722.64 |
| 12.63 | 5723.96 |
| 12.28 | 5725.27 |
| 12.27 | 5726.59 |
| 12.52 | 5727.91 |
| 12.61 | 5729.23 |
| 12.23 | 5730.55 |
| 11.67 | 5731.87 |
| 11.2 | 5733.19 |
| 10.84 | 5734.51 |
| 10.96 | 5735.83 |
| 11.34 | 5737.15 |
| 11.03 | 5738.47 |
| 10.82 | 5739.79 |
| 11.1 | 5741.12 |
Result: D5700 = 0.7 AA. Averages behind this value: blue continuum 11.7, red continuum 12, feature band 11.5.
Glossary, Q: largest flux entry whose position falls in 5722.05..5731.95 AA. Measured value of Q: 12.7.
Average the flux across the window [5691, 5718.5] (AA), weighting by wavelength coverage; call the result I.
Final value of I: 11.7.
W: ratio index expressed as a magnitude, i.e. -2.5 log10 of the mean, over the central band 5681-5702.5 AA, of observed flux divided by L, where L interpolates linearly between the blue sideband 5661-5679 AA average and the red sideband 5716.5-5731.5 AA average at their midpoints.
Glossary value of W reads -0.06 mag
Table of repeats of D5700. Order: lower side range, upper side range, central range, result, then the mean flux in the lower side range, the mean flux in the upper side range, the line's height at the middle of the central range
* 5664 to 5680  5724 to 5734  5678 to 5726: -0.4 AA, 11.3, 12.1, 11.7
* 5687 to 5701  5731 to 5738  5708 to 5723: -0.4 AA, 12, 11.2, 11.6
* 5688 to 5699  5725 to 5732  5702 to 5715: 0.9 AA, 12.2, 12.3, 12.2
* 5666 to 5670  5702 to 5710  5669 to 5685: -2.0 AA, 10.7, 10.7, 10.7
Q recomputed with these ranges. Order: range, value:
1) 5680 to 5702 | 13.16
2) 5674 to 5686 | 12.75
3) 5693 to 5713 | 12.74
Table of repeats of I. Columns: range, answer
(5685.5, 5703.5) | 11.8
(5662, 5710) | 11.5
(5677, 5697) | 12.2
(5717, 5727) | 11.8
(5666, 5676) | 11.5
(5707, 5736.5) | 11.8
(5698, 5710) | 10.8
